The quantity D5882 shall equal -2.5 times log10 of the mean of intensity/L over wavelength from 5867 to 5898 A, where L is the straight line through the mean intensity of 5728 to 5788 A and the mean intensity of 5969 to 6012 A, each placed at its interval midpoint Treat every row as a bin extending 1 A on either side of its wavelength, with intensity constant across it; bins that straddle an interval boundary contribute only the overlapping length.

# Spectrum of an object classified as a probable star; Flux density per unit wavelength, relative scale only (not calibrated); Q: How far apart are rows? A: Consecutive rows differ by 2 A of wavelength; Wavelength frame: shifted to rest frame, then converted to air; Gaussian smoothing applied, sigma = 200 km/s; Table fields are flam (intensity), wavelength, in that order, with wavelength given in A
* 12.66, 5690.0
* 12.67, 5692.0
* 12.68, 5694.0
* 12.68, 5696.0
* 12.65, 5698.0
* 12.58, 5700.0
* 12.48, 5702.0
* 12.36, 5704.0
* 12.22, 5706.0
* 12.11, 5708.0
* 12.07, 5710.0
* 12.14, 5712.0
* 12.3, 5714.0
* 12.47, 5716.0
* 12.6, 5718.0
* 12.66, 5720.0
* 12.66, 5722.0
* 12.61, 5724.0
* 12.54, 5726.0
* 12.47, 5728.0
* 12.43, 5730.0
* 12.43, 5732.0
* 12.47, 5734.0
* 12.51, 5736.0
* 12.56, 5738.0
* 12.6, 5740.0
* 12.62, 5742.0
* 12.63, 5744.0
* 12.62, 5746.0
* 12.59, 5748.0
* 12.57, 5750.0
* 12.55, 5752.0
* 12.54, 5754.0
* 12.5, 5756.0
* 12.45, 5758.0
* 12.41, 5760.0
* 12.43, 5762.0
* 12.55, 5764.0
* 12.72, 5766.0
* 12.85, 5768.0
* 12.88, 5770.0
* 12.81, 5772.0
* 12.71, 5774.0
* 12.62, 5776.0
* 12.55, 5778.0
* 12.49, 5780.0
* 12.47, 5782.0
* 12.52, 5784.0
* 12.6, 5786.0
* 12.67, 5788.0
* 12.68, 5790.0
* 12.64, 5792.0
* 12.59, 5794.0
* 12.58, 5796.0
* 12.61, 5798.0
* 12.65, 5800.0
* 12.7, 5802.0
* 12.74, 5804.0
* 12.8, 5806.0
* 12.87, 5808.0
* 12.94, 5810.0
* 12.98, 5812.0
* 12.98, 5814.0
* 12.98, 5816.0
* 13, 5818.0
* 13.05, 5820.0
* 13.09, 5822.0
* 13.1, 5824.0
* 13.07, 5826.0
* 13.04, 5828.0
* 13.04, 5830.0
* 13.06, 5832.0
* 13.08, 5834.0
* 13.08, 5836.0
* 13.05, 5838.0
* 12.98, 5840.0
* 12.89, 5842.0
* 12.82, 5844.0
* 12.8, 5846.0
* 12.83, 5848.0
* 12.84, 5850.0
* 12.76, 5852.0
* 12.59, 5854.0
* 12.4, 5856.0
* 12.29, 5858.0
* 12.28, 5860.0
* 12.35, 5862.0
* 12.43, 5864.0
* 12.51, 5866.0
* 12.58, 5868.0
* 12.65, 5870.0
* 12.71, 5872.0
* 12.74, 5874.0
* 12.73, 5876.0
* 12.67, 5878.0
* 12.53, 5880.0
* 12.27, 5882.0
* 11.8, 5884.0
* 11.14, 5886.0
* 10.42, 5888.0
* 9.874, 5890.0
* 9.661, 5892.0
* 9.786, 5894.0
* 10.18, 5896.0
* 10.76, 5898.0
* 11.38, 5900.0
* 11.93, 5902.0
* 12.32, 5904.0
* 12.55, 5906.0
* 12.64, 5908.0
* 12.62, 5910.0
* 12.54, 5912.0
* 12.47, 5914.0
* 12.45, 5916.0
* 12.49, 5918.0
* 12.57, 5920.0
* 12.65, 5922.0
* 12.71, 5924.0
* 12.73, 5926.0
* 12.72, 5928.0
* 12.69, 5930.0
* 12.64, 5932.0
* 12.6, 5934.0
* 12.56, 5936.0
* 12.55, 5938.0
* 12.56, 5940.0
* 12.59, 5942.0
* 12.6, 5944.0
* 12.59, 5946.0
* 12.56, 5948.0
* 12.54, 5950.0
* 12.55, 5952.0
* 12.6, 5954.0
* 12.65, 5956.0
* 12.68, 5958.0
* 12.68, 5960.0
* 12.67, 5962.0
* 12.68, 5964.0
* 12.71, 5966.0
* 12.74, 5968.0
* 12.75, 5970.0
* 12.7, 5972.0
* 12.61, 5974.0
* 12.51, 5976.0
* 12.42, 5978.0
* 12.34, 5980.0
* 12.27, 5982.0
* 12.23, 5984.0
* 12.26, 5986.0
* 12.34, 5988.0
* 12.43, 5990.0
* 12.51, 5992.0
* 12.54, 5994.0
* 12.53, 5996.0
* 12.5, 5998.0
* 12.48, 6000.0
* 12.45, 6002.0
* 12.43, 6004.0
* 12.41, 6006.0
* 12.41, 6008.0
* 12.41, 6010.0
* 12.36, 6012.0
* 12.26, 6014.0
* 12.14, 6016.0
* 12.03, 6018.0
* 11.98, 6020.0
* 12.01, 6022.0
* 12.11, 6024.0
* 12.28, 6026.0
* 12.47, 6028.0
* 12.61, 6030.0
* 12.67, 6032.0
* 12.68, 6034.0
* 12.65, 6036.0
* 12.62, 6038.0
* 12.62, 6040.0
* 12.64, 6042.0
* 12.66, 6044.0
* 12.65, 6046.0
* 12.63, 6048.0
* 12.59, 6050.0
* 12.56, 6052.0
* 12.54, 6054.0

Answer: 0.09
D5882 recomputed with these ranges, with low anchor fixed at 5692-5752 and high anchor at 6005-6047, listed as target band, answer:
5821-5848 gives -0.046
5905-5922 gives -0.009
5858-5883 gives -0.006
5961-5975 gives -0.023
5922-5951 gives -0.016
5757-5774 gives -0.014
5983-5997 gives 0.001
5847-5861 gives -0.009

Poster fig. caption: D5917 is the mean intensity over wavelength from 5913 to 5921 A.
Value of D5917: 12.5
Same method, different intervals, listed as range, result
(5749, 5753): 12.6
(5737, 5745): 12.6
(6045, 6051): 12.6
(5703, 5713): 12.2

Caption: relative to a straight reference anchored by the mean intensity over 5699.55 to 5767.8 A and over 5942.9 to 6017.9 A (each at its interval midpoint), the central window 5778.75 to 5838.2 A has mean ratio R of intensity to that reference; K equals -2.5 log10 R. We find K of -0.03 mag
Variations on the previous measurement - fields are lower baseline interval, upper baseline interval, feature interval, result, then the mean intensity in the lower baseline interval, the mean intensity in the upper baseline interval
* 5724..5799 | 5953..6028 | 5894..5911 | 0.07 mag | 12.6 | 12.4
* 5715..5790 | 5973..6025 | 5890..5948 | 0.03 mag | 12.6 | 12.3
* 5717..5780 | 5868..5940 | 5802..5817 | -0.04 mag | 12.6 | 12.1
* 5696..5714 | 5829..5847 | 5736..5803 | 0.00 mag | 12.3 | 13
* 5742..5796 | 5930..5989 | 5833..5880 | -0.01 mag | 12.6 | 12.6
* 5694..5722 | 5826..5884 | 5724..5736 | 0.00 mag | 12.4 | 12.7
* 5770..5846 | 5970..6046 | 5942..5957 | 0.00 mag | 12.8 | 12.4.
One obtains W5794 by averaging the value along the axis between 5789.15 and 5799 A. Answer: 12.6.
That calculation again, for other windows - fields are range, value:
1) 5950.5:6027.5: 12.4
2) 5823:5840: 13.1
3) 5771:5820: 12.7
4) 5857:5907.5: 11.8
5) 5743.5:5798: 12.6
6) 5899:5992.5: 12.5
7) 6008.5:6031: 12.2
